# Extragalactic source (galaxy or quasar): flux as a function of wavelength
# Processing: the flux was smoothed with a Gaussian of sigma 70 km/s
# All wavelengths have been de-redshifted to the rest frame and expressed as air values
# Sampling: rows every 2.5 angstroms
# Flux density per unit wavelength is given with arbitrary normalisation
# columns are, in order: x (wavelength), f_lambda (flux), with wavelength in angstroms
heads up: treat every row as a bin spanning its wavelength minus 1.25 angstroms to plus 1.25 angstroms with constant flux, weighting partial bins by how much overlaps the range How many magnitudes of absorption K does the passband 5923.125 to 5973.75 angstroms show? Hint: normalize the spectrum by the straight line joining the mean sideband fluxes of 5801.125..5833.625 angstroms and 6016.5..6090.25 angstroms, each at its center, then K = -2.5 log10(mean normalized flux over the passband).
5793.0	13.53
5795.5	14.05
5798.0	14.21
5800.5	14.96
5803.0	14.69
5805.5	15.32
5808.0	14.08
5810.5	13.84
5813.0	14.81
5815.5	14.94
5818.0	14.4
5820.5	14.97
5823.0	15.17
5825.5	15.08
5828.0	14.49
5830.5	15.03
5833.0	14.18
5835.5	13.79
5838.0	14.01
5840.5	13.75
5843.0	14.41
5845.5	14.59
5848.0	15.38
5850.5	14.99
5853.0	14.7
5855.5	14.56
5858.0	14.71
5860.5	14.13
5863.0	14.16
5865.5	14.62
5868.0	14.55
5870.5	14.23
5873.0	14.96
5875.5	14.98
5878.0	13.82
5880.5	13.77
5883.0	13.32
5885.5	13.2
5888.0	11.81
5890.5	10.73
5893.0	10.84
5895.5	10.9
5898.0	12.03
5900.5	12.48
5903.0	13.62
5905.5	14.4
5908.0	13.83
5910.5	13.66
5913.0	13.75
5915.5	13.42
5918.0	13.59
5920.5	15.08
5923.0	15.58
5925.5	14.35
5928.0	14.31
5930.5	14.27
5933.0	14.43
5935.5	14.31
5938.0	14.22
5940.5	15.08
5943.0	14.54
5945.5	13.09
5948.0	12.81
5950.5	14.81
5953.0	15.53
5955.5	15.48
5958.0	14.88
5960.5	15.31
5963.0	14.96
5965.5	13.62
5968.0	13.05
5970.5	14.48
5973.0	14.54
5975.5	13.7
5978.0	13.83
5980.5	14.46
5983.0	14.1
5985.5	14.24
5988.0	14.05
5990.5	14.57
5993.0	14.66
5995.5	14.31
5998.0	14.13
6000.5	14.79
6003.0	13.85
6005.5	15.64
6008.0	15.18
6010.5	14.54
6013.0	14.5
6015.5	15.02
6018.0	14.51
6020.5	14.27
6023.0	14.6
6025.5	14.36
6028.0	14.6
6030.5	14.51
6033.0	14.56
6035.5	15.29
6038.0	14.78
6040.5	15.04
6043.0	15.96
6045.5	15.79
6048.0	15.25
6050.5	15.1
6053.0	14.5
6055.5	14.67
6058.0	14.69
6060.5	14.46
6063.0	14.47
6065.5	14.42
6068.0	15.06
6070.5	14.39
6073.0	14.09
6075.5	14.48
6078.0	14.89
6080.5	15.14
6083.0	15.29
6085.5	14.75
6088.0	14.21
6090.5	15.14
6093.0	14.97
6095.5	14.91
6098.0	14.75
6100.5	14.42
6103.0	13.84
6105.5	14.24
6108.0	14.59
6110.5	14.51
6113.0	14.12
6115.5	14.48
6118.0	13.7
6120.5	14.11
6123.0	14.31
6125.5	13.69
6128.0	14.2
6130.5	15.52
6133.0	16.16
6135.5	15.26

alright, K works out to 0.02 mag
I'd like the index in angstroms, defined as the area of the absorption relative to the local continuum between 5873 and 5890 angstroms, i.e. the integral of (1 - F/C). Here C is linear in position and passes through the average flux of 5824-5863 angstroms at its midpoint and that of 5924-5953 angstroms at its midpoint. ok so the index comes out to 1.1 angstroms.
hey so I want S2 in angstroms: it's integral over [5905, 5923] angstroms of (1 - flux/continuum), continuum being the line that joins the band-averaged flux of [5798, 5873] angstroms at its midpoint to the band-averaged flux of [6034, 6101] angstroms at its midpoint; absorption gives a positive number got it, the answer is 0.7 angstroms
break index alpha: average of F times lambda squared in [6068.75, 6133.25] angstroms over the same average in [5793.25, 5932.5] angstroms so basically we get 1.1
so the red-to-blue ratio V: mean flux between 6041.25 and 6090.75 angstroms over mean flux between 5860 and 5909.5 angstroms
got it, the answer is 1.11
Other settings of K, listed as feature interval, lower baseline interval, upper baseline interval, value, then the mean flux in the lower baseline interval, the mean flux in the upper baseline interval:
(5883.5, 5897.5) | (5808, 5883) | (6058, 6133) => 0.240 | 14.5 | 14.6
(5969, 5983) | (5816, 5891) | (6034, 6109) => 0.029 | 14.3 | 14.8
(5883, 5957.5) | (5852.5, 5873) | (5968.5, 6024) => 0.061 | 14.5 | 14.4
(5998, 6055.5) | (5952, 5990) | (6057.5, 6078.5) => -0.026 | 14.4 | 14.5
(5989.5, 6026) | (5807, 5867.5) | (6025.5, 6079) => 0.011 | 14.5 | 14.8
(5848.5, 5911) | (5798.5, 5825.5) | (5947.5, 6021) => 0.081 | 14.7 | 14.5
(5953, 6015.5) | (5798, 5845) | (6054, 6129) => 0.002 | 14.5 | 14.5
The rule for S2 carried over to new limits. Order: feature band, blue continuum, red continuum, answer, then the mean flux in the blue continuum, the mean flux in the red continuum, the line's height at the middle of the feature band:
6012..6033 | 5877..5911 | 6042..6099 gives -0.4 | 12.7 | 14.8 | 14.3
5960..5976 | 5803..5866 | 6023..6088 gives 0.5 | 14.6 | 14.8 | 14.7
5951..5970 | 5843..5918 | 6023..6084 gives -0.7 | 13.7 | 14.8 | 14.2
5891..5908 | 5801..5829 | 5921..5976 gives 2.5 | 14.7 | 14.4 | 14.5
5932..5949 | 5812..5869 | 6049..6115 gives 0.6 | 14.6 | 14.6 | 14.6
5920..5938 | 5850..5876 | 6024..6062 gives 0.2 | 14.6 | 14.9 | 14.7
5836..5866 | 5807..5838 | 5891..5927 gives -0.7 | 14.5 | 13.3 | 14.2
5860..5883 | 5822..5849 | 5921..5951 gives 0.2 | 14.5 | 14.3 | 14.5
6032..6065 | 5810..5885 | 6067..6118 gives -0.9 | 14.5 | 14.6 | 14.6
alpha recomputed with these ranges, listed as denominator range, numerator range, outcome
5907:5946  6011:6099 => 1.08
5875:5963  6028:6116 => 1.12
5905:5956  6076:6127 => 1.07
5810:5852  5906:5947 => 1.01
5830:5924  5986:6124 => 1.13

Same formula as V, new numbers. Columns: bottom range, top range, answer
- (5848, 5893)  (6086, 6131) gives 1.04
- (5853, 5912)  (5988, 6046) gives 1.09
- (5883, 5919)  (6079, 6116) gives 1.15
